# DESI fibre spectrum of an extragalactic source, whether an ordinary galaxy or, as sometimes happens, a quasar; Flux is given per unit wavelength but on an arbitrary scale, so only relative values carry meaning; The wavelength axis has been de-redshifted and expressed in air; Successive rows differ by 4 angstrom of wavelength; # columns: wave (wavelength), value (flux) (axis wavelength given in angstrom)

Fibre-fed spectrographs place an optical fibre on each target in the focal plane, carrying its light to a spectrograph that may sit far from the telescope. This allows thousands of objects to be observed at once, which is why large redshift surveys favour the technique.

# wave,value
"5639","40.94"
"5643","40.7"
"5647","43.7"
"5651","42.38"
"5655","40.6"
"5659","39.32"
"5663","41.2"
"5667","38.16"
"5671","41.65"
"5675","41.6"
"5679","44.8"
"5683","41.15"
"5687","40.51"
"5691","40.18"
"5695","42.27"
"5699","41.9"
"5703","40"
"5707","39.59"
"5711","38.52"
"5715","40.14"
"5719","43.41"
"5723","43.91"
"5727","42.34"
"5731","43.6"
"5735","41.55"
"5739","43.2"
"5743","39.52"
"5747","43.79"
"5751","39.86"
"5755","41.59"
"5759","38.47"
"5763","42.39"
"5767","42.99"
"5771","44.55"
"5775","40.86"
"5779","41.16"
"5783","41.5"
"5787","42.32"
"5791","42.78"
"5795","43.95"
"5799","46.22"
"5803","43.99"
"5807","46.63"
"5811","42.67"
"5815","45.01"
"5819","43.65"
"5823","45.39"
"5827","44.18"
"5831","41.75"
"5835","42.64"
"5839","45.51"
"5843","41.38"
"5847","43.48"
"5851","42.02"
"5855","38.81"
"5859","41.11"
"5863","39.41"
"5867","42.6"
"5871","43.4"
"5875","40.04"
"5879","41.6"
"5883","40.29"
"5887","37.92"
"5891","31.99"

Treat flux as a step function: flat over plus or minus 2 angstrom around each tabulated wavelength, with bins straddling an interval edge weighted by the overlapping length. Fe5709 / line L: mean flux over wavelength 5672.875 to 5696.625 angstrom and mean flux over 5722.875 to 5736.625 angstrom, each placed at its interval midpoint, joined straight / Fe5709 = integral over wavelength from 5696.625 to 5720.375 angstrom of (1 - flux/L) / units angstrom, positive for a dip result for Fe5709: 0.97 angstrom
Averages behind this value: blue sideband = 41.7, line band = 40.5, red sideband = 42.7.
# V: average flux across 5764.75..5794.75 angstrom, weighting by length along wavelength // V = 42.4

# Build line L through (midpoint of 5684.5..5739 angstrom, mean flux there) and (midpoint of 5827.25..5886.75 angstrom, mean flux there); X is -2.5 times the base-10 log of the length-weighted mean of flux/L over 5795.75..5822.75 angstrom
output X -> -0.08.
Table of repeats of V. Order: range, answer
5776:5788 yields 41.5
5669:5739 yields 41.6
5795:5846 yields 44.1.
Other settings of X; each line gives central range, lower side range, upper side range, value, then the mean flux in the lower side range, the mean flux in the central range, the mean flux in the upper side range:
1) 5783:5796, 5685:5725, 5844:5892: -0.052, 41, 42.7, 40.4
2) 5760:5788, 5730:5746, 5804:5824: 0.028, 42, 42.1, 44.6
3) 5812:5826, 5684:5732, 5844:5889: -0.087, 41.3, 44.5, 41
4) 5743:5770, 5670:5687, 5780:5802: 0.037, 42.1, 41.5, 43.3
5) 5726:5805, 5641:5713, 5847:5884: -0.032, 41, 42.3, 41.2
